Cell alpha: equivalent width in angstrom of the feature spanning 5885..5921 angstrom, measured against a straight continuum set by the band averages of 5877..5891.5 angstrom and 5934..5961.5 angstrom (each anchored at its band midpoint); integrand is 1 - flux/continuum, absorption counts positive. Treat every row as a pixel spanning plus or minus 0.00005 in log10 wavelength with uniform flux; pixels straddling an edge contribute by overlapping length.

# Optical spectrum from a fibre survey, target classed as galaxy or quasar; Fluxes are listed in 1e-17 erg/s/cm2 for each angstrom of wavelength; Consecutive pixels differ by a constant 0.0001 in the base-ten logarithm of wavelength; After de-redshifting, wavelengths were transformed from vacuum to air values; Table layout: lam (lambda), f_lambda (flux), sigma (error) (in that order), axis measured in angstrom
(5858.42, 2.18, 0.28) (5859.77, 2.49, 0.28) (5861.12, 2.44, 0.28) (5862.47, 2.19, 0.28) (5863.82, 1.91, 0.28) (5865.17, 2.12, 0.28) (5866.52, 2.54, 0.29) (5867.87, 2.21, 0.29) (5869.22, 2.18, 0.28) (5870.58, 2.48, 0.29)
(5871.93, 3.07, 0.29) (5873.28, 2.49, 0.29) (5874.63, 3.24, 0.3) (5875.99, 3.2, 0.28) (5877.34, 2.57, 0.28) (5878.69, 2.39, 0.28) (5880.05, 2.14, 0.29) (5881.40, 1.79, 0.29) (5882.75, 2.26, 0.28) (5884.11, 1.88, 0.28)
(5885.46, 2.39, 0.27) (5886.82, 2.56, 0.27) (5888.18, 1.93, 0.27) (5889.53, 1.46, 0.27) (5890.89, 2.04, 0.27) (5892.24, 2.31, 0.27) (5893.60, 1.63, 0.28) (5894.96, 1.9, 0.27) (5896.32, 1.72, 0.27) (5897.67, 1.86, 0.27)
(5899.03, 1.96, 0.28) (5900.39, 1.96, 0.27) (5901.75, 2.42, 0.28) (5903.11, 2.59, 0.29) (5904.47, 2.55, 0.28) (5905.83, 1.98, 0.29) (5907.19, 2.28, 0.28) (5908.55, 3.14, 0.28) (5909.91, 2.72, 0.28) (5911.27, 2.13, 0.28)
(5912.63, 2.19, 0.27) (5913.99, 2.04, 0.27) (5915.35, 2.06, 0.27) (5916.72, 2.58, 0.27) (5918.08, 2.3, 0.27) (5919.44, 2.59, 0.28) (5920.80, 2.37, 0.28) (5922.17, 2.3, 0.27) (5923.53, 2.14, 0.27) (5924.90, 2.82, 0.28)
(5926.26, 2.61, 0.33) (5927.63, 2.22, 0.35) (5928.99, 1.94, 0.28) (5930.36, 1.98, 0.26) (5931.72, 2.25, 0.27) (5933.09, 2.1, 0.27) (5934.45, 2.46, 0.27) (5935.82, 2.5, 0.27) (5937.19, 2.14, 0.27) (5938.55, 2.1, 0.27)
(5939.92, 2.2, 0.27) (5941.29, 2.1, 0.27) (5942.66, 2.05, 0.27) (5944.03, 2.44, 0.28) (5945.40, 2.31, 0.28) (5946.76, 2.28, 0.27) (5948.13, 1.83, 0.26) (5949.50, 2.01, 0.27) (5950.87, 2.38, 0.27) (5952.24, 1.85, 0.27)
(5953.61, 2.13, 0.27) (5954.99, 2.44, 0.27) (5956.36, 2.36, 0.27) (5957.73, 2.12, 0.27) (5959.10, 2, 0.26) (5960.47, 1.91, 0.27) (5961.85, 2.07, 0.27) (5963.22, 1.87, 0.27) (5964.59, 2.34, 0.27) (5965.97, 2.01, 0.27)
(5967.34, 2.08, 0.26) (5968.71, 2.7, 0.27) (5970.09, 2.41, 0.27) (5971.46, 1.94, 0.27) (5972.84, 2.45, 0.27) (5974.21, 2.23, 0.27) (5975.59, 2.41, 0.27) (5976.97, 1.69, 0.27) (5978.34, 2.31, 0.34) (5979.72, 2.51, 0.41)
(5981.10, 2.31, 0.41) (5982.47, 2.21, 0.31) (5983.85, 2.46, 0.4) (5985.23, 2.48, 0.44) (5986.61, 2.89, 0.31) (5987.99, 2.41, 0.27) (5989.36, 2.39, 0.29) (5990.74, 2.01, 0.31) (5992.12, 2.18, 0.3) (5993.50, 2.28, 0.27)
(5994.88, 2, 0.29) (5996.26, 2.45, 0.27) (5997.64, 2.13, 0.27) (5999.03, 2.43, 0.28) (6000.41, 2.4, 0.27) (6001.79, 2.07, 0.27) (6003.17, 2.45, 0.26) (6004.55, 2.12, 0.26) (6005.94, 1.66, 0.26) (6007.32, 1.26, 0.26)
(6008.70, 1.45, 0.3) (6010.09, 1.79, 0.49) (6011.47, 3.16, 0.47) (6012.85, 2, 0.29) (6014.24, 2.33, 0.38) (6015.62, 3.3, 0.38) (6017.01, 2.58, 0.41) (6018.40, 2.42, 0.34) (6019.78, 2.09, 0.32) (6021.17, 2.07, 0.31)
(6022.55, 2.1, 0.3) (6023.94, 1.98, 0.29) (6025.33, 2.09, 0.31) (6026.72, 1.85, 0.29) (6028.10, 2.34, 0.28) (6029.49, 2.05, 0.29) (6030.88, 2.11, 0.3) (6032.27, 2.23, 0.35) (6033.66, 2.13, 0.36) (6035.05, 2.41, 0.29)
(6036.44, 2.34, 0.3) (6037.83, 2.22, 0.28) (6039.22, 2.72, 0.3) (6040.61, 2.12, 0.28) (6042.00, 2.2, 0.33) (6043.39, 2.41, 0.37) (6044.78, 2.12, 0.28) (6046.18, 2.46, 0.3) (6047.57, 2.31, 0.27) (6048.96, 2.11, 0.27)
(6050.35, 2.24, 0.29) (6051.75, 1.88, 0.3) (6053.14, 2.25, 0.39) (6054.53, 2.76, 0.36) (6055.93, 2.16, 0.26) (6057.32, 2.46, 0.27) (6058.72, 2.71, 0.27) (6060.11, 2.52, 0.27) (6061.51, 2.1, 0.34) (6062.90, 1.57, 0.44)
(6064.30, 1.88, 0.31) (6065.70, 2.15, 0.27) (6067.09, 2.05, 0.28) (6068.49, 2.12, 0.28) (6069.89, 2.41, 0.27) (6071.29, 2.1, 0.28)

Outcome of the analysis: -1.19 angstrom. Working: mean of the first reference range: 2.12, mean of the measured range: 2.21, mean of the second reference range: 2.18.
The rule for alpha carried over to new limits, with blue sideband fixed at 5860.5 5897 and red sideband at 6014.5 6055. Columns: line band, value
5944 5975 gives 1.2 angstrom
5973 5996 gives -0.4 angstrom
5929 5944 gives 0.5 angstrom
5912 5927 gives -0.7 angstrom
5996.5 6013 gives 1.3 angstrom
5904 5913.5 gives -0.6 angstrom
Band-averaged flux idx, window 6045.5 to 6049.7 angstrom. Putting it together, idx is 2.3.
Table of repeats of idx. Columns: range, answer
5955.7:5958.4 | 2.24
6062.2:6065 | 1.73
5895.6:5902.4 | 1.98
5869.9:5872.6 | 2.77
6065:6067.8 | 2.1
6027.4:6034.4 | 2.17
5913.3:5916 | 2.05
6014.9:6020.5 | 2.59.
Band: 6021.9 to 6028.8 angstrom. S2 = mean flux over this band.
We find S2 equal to 2.07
